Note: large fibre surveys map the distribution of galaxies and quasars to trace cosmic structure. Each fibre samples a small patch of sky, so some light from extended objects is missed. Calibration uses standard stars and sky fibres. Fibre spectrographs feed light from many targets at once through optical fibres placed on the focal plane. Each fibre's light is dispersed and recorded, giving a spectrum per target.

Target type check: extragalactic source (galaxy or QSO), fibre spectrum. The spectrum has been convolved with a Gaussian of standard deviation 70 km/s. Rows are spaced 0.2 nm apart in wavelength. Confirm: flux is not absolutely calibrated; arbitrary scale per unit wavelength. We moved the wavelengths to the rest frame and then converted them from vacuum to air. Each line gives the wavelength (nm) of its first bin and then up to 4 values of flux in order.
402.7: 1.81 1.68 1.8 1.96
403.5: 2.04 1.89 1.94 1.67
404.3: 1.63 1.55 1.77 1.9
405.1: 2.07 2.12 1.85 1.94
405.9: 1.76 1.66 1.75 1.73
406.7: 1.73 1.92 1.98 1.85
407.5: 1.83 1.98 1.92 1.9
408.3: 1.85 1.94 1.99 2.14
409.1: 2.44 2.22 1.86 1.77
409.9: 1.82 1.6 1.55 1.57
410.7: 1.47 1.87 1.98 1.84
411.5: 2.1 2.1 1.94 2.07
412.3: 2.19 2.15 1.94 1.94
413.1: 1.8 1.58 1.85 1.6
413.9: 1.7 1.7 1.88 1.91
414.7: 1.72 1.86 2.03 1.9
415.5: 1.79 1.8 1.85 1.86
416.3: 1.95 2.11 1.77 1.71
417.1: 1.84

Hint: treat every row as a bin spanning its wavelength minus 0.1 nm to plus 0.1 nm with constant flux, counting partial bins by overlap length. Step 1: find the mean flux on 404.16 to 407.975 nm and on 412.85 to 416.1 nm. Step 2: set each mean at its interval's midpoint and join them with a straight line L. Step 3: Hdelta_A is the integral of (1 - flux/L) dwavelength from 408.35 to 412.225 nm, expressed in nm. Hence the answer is -0.188 nm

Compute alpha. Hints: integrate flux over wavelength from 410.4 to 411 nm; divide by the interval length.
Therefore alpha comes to 1.64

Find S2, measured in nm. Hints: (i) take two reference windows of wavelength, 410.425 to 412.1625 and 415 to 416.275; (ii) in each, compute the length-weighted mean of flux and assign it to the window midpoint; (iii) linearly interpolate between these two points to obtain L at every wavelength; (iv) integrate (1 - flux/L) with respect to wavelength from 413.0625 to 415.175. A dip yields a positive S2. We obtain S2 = 0.11 nm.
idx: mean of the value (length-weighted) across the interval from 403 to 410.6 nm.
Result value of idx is 1.87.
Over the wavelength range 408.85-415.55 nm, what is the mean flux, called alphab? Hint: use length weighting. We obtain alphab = 1.88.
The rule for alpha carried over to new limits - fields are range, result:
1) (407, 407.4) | 1.92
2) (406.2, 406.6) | 1.74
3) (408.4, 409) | 2.02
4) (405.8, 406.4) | 1.72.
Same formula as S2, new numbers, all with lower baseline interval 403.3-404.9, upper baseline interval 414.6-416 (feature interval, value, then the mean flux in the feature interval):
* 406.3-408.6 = -0.07 nm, 1.87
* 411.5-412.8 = -0.16 nm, 2.07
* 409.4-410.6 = 0.09 nm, 1.7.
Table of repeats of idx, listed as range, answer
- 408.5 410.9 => 1.86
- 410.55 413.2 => 1.95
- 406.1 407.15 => 1.8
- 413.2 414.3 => 1.7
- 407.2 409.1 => 1.96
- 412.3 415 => 1.83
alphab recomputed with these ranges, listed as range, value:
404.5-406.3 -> 1.86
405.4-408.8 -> 1.86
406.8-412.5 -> 1.92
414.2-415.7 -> 1.87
